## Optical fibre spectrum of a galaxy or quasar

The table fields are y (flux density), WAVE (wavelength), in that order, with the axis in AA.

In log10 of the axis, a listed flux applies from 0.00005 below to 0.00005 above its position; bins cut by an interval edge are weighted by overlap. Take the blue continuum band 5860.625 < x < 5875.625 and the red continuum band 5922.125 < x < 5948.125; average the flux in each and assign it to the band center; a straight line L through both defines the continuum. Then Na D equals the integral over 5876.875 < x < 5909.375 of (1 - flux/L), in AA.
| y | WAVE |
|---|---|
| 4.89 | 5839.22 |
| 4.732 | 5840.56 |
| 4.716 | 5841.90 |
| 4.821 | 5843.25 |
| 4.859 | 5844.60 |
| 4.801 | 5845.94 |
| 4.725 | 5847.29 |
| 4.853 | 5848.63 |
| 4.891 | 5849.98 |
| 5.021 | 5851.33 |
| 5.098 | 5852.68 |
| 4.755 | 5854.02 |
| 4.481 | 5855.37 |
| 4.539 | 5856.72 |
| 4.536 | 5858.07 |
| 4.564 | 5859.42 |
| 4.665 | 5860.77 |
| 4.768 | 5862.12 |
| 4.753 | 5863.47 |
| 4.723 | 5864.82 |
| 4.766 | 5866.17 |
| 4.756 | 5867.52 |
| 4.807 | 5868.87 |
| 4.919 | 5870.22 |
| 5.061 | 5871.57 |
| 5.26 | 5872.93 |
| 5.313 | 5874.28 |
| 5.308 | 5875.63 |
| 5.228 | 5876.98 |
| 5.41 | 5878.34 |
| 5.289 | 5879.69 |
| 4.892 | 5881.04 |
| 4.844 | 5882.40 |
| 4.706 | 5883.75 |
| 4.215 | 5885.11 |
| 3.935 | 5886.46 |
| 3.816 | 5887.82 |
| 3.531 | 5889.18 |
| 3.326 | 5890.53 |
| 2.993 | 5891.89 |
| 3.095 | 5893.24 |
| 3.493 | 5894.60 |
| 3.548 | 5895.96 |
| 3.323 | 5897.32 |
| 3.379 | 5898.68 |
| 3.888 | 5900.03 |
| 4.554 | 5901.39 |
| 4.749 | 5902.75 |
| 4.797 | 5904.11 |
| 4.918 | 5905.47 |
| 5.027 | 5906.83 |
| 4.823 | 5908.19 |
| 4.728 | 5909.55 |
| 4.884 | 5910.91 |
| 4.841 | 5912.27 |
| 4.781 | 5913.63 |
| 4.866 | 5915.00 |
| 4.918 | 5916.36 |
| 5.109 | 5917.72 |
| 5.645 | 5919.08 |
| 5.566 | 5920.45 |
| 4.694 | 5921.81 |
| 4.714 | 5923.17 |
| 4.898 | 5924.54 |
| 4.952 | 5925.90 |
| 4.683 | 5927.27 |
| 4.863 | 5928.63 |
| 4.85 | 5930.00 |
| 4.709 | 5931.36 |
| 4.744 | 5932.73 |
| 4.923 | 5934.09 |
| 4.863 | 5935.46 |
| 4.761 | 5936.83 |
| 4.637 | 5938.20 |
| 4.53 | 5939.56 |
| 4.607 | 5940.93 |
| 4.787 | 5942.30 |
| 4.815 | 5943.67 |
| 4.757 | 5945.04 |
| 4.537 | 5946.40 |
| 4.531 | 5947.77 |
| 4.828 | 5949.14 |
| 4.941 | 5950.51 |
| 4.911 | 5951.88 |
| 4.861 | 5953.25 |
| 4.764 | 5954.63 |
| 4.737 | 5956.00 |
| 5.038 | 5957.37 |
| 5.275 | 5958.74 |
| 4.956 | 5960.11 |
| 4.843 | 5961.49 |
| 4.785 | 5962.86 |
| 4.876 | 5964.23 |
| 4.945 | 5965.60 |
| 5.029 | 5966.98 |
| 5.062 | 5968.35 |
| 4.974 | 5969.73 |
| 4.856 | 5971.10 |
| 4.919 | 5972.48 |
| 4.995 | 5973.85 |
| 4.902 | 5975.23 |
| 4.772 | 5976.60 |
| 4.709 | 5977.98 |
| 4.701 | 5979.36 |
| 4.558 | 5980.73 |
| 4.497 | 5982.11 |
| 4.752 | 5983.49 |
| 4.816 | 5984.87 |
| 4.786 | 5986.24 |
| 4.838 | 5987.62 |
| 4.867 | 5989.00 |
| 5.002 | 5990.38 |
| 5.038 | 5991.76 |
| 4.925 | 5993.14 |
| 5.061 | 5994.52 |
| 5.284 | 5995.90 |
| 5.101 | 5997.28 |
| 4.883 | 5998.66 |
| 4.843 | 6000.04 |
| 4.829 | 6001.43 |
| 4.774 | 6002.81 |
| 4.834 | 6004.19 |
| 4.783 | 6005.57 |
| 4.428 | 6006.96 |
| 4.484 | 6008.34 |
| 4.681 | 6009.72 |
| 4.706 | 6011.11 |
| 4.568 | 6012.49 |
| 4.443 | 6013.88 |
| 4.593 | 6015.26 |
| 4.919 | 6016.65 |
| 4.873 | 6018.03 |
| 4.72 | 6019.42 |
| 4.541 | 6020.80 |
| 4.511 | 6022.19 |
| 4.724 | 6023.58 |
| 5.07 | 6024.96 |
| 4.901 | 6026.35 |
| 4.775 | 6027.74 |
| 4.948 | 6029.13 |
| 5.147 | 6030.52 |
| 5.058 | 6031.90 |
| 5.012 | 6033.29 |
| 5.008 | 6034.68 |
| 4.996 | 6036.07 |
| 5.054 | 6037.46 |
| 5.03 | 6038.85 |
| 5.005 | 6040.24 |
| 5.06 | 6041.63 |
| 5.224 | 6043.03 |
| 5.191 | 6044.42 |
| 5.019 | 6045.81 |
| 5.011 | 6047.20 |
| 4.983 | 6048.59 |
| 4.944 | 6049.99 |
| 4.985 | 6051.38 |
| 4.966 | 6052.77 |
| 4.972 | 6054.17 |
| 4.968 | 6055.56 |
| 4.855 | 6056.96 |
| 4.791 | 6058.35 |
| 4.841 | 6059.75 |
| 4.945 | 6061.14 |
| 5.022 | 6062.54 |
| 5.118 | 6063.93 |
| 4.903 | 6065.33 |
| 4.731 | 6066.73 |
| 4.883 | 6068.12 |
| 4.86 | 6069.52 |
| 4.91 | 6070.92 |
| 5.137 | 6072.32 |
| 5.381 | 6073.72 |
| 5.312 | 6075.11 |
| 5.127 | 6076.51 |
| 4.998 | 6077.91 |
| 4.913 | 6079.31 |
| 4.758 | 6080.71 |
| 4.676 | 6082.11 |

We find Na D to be 4.2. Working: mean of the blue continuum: 4.92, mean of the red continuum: 4.75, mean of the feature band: 4.23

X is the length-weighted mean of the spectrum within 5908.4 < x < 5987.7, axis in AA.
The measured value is 4.85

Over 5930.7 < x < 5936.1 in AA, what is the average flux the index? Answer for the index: 4.81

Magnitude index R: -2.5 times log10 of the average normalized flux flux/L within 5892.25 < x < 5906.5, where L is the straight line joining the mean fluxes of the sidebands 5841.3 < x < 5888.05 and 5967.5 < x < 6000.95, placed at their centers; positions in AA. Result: 0.211 mag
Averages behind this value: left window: 4.81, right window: 4.88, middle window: 3.98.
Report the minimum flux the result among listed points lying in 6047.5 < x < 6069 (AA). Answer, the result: 4.731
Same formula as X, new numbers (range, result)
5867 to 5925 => 4.58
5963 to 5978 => 4.92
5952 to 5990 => 4.86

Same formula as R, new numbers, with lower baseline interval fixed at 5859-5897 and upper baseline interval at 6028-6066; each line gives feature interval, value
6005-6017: 0.06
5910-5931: -0.07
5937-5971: -0.03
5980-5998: -0.01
